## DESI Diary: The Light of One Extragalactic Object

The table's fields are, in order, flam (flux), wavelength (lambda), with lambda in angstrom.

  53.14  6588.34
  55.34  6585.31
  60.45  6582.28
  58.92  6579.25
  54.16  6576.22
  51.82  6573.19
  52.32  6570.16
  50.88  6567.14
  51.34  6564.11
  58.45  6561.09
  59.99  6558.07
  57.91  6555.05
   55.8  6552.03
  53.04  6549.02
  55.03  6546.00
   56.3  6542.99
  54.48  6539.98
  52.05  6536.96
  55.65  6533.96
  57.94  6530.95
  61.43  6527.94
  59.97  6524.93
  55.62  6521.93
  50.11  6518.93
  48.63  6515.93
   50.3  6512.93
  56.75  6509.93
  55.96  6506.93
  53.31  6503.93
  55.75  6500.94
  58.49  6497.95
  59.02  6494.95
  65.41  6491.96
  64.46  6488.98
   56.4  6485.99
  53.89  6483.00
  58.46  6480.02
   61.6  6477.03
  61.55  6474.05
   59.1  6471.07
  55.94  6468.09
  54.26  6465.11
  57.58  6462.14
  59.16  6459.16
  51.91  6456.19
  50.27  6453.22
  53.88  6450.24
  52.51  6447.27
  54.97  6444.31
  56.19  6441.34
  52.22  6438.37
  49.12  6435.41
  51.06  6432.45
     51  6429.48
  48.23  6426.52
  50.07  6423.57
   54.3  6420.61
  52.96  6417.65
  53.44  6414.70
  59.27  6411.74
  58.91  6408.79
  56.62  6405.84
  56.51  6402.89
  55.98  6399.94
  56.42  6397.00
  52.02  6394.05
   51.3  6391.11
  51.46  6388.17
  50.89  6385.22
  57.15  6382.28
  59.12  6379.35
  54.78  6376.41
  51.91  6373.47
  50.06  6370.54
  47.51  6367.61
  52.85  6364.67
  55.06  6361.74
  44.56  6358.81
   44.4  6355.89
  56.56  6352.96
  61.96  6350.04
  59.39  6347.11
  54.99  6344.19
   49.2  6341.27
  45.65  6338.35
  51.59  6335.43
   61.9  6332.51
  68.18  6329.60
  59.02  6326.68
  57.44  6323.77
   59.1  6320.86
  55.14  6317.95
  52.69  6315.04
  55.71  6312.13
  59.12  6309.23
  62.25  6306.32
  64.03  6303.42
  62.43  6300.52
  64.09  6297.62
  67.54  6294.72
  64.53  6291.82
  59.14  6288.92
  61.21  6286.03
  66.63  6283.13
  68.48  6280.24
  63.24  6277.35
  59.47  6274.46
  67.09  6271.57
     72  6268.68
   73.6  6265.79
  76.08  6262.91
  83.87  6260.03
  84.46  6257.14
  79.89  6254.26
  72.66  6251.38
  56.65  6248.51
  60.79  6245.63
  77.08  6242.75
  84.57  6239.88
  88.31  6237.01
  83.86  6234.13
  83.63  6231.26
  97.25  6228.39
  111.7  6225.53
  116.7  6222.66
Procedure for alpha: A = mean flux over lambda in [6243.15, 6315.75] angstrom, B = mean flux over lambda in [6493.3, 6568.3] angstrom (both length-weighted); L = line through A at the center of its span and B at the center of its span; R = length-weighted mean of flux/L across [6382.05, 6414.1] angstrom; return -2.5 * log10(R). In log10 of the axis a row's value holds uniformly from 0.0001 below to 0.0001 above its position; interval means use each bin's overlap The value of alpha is 0.12 mag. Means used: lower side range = 66.6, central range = 55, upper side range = 55.4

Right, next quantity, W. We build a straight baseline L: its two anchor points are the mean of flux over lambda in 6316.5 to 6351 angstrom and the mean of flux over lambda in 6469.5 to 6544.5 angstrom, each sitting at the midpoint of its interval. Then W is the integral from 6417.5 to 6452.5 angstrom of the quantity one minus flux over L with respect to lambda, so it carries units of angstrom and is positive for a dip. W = 2.92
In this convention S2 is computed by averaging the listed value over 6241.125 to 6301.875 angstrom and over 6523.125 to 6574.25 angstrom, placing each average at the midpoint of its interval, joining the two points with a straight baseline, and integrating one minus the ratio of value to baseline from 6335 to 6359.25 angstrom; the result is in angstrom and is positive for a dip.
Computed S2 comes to 4.7 angstrom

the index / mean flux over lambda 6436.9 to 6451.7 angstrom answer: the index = 54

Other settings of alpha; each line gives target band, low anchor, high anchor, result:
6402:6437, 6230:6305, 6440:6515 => 0.14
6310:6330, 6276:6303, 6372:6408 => 0.06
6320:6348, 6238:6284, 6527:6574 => 0.20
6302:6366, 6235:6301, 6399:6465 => 0.14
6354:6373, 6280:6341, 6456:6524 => 0.19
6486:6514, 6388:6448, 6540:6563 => -0.05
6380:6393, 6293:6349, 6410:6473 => 0.06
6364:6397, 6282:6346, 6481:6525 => 0.10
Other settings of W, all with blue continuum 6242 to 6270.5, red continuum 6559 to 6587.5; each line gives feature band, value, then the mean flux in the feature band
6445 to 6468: 2.8 angstrom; 54.4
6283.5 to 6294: 1.3 angstrom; 62.5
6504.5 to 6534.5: 1.5 angstrom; 55.1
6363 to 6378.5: 3.5 angstrom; 51.8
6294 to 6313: 2.3 angstrom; 62.2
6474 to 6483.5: 0.2 angstrom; 59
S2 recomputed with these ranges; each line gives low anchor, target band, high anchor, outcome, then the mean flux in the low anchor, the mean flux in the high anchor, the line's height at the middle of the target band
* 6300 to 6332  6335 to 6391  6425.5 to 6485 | 5.2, 59.6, 54.7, 57.9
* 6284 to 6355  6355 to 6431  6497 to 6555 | 5.9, 58.8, 55.1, 57.5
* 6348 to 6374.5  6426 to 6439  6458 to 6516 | 1.1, 51.8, 57.5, 55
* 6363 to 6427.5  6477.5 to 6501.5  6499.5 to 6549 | -2.0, 53.8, 54.9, 54.6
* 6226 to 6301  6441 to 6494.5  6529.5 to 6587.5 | 3.1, 72.9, 55.3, 60.7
